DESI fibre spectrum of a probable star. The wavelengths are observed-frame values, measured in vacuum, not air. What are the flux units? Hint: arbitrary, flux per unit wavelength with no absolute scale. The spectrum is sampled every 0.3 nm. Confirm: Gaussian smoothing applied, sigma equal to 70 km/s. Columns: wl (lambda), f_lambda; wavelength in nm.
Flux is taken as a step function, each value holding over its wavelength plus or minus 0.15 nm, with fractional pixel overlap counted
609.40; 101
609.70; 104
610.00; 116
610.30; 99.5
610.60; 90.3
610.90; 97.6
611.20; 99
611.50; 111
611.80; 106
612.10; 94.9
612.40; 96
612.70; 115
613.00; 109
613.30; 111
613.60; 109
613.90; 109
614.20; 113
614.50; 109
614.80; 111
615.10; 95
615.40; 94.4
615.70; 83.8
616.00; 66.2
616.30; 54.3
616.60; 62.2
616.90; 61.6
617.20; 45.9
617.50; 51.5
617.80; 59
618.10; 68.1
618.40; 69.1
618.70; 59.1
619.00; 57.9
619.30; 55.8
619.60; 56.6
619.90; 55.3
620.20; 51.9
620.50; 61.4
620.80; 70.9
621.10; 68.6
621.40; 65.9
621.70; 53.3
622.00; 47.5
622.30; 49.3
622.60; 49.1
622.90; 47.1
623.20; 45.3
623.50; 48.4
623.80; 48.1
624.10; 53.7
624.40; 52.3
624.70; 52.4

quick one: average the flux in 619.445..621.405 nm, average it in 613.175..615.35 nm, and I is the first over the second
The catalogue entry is 0.6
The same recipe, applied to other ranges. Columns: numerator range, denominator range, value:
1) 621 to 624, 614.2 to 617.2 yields 0.64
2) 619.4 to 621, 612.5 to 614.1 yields 0.54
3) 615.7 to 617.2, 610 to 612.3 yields 0.61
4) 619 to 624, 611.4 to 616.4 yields 0.55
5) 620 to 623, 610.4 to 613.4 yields 0.55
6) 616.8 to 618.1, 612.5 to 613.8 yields 0.51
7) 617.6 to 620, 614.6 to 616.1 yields 0.66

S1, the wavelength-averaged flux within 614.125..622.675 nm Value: 66.9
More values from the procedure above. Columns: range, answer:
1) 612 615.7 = 105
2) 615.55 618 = 60.7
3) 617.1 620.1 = 57.9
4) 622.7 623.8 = 47.2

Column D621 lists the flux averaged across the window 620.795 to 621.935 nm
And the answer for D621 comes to 62.6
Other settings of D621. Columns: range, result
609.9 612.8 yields 102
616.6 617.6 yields 54.5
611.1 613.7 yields 106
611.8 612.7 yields 100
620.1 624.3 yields 54.3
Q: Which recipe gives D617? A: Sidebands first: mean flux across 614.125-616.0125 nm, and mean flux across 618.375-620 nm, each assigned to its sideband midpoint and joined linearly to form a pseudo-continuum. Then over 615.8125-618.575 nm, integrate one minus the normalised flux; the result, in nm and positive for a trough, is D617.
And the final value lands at 0.59 nm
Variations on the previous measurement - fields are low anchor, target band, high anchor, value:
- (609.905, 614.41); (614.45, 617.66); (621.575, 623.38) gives 0.378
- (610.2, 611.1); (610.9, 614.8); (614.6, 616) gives -0.497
